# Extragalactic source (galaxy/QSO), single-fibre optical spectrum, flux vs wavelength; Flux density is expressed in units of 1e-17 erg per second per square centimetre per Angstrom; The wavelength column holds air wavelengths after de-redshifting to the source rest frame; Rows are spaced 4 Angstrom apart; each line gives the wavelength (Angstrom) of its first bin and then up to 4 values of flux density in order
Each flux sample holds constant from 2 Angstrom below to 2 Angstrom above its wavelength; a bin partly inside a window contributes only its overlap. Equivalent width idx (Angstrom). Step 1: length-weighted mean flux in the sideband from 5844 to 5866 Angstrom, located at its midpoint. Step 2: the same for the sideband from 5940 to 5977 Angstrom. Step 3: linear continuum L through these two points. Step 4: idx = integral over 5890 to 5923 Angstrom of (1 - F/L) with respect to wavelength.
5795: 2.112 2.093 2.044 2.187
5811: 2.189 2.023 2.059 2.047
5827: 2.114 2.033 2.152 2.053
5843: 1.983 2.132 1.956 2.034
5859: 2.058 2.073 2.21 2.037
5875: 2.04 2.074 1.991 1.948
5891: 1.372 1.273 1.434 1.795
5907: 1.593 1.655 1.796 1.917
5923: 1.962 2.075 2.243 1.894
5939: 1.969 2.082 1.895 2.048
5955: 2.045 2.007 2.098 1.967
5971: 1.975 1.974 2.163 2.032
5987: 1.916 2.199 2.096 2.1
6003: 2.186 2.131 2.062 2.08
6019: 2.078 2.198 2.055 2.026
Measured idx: 6.5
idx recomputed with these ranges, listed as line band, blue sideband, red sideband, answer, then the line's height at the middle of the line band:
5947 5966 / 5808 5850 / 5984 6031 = 0.6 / 2.09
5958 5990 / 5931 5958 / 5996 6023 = 0.5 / 2.06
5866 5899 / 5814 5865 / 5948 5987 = 3.5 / 2.05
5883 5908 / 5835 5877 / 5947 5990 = 5.4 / 2.05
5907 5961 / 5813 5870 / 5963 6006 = 2.9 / 2.06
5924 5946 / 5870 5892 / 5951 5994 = -0.5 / 1.99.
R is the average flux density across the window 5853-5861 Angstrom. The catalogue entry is 2.05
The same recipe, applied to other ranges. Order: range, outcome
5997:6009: 2.14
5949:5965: 2.05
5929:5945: 2.05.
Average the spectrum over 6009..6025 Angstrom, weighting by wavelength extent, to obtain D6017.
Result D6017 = 2.1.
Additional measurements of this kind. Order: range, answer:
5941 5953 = 2.01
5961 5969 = 2.03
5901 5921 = 1.75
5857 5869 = 2.11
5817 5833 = 2.06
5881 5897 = 1.65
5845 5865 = 2.05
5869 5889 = 2.02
